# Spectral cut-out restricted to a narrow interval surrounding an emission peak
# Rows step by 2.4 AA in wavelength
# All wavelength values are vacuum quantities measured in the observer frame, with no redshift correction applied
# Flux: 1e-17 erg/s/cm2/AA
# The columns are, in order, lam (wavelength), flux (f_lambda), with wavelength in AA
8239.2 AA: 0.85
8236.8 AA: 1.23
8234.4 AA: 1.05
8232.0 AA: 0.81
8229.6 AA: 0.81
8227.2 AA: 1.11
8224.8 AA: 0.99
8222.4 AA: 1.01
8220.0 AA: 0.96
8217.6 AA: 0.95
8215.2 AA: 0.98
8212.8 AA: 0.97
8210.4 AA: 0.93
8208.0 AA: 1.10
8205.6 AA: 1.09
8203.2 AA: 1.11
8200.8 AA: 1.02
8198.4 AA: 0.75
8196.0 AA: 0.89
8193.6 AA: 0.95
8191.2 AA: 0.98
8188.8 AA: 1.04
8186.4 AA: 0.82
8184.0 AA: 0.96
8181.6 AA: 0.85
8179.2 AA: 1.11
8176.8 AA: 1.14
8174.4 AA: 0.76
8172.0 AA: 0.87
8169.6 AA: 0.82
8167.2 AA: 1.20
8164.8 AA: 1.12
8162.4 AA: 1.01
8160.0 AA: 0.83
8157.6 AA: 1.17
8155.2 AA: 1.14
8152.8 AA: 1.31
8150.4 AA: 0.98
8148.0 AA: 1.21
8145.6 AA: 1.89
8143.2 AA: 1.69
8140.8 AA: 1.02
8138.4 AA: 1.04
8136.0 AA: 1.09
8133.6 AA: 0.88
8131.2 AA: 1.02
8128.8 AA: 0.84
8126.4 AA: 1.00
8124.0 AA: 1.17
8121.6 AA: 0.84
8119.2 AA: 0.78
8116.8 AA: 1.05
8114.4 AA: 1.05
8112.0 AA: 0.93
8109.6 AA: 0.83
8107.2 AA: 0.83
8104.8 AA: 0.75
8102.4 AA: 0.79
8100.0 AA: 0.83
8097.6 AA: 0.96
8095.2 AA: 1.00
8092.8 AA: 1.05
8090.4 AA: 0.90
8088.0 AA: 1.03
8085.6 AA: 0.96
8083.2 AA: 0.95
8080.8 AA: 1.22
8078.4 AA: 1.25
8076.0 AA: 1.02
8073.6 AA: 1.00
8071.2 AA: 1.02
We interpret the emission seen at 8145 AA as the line [O III]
